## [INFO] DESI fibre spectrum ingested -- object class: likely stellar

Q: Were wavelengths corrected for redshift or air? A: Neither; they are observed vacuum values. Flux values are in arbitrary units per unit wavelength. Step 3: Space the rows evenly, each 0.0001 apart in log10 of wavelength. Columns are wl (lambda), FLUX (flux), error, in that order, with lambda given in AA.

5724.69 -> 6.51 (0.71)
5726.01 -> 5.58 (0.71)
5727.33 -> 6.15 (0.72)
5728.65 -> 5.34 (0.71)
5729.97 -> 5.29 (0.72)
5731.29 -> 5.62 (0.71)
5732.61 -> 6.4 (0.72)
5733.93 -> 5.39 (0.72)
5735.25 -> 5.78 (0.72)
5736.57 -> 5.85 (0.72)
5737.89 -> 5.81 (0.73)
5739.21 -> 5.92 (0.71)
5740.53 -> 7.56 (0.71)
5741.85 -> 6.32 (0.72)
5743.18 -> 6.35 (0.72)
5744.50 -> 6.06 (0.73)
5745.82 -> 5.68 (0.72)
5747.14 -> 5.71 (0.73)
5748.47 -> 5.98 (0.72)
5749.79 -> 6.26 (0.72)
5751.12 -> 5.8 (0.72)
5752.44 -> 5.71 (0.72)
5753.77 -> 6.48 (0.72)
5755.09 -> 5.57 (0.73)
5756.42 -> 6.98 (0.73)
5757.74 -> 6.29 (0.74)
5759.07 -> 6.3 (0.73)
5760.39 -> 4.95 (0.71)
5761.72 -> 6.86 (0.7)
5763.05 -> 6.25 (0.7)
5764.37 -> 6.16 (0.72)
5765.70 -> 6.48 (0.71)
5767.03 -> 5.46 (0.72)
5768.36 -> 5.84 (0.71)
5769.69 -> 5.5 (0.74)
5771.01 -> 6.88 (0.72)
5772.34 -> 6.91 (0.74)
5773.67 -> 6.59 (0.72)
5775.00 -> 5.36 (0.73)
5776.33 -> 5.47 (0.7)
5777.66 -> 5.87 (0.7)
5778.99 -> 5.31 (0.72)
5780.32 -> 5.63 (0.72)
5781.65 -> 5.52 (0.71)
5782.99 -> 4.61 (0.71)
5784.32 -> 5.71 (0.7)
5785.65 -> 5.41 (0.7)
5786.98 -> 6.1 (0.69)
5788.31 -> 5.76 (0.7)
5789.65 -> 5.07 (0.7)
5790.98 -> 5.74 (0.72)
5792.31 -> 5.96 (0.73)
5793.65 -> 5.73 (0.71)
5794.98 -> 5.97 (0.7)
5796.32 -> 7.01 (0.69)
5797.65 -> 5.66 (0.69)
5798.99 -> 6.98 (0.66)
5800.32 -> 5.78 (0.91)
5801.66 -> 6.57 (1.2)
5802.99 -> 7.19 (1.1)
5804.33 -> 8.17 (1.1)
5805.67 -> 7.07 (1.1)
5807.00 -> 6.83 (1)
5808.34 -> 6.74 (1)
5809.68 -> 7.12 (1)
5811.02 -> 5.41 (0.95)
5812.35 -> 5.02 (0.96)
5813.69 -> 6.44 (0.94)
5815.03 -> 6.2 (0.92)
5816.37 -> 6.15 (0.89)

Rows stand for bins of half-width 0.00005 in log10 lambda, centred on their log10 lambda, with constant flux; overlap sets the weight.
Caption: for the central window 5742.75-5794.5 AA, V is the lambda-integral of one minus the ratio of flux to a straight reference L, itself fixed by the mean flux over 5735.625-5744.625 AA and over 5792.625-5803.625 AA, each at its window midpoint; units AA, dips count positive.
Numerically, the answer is 3.29 AA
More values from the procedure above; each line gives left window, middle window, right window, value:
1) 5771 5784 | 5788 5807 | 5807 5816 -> -1.1 AA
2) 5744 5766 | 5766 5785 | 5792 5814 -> 1.4 AA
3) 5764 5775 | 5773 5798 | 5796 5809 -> 3.0 AA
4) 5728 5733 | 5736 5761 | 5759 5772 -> -1.0 AA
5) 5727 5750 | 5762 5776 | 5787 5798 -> -0.5 AA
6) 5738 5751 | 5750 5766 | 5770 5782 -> -0.2 AA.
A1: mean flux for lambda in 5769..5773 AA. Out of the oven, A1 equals 6.44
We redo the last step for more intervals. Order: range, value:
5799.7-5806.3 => 6.96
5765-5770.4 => 5.83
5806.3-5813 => 6.24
